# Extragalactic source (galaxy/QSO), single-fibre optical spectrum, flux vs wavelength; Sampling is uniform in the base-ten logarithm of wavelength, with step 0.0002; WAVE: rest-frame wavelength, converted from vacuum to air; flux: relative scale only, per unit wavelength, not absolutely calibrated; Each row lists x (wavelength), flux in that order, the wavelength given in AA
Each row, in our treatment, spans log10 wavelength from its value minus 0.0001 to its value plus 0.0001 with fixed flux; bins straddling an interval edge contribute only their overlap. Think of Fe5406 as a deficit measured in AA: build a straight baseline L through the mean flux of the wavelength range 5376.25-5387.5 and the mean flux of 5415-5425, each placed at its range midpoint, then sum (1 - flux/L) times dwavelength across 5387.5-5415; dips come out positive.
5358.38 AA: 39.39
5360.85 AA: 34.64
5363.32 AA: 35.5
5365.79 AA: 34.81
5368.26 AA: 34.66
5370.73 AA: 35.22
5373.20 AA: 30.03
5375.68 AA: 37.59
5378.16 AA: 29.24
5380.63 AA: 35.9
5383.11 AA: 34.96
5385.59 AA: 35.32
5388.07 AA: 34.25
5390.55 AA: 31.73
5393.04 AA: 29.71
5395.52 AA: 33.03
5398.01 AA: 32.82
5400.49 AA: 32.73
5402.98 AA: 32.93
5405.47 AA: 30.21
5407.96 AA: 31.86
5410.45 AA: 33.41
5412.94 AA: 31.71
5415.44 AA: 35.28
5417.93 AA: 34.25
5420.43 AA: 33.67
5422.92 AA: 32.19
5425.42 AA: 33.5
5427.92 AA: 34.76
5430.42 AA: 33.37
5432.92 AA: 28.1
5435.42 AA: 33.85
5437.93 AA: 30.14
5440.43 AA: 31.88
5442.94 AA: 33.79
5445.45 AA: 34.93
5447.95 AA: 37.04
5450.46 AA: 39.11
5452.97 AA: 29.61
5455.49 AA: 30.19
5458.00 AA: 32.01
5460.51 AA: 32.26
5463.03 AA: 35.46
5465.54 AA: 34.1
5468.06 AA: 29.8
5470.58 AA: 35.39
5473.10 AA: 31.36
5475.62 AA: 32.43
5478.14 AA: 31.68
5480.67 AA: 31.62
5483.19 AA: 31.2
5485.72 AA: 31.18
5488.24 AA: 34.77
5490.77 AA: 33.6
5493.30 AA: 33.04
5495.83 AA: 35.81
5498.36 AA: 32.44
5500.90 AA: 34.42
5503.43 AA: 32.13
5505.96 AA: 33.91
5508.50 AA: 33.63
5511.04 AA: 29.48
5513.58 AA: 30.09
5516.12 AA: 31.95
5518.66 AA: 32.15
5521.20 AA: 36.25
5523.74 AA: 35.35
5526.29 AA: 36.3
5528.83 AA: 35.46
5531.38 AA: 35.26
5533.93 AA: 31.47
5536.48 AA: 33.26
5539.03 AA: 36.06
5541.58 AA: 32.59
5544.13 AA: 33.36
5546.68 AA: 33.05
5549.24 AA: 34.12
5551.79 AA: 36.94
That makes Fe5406 1.3 AA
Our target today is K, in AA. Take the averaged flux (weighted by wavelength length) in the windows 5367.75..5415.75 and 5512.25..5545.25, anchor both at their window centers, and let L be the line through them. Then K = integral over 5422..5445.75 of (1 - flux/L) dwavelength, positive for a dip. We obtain 0.52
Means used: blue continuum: 33.1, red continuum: 33.8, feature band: 32.6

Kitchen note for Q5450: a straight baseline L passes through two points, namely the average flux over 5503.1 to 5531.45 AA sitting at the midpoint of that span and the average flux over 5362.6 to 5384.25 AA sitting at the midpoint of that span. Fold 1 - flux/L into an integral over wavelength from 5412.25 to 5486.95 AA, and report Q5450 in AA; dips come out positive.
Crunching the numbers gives 2.1 AA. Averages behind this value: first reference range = 34.2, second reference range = 33.5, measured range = 32.9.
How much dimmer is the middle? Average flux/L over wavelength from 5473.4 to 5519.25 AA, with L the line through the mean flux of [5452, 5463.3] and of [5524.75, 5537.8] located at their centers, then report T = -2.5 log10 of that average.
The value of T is 0.02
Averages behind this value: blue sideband 31.6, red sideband 34.4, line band 32.5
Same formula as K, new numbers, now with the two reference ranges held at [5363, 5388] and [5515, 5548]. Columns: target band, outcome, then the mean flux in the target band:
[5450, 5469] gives 0.86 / 32.6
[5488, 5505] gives 0.21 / 33.7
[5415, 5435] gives 0.66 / 33.1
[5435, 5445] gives 0.49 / 32.5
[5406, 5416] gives 0.44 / 32.7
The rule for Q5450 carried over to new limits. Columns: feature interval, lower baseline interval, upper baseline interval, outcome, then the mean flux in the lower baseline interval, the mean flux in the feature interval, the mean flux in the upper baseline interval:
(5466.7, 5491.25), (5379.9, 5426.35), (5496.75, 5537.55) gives 0.7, 33.1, 32.3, 33.4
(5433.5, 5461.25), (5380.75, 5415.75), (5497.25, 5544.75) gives 0.0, 32.9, 33.1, 33.5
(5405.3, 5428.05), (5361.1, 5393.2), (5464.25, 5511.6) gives 0.3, 33.9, 33.1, 32.8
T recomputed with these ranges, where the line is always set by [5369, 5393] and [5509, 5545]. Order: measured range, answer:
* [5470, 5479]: 0.03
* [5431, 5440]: 0.09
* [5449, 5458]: 0.02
